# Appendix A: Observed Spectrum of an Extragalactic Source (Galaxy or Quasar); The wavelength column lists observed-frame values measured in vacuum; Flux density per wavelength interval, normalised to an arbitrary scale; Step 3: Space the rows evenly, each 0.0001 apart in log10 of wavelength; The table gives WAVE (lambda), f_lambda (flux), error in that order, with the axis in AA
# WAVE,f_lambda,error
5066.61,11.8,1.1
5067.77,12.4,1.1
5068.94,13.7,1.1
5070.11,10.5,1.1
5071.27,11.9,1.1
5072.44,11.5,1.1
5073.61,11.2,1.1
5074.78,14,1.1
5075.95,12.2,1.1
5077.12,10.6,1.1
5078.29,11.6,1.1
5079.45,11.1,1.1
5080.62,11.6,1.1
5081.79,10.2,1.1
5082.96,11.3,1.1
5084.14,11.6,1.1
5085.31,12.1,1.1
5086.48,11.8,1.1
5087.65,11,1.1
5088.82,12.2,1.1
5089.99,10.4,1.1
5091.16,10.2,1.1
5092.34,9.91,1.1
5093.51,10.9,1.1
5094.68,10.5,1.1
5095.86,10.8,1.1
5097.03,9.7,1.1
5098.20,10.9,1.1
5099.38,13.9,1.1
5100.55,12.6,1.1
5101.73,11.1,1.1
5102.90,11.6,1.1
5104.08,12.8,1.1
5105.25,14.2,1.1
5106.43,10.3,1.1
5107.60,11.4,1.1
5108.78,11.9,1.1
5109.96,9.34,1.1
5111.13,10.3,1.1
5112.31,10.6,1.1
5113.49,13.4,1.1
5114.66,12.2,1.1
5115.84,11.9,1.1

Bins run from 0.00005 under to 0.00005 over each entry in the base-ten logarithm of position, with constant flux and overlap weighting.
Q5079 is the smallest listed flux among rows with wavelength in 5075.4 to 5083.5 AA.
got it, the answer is 10.2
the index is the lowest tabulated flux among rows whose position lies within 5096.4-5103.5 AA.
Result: 9.7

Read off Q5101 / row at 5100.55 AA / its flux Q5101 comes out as 12.6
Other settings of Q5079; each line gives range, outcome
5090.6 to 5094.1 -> 9.91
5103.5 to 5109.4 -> 10.3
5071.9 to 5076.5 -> 11.2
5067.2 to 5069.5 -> 12.4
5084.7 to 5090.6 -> 10.4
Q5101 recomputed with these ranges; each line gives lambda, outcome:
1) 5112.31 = 10.6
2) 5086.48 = 11.8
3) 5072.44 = 11.5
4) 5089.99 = 10.4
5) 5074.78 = 14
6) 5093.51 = 10.9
